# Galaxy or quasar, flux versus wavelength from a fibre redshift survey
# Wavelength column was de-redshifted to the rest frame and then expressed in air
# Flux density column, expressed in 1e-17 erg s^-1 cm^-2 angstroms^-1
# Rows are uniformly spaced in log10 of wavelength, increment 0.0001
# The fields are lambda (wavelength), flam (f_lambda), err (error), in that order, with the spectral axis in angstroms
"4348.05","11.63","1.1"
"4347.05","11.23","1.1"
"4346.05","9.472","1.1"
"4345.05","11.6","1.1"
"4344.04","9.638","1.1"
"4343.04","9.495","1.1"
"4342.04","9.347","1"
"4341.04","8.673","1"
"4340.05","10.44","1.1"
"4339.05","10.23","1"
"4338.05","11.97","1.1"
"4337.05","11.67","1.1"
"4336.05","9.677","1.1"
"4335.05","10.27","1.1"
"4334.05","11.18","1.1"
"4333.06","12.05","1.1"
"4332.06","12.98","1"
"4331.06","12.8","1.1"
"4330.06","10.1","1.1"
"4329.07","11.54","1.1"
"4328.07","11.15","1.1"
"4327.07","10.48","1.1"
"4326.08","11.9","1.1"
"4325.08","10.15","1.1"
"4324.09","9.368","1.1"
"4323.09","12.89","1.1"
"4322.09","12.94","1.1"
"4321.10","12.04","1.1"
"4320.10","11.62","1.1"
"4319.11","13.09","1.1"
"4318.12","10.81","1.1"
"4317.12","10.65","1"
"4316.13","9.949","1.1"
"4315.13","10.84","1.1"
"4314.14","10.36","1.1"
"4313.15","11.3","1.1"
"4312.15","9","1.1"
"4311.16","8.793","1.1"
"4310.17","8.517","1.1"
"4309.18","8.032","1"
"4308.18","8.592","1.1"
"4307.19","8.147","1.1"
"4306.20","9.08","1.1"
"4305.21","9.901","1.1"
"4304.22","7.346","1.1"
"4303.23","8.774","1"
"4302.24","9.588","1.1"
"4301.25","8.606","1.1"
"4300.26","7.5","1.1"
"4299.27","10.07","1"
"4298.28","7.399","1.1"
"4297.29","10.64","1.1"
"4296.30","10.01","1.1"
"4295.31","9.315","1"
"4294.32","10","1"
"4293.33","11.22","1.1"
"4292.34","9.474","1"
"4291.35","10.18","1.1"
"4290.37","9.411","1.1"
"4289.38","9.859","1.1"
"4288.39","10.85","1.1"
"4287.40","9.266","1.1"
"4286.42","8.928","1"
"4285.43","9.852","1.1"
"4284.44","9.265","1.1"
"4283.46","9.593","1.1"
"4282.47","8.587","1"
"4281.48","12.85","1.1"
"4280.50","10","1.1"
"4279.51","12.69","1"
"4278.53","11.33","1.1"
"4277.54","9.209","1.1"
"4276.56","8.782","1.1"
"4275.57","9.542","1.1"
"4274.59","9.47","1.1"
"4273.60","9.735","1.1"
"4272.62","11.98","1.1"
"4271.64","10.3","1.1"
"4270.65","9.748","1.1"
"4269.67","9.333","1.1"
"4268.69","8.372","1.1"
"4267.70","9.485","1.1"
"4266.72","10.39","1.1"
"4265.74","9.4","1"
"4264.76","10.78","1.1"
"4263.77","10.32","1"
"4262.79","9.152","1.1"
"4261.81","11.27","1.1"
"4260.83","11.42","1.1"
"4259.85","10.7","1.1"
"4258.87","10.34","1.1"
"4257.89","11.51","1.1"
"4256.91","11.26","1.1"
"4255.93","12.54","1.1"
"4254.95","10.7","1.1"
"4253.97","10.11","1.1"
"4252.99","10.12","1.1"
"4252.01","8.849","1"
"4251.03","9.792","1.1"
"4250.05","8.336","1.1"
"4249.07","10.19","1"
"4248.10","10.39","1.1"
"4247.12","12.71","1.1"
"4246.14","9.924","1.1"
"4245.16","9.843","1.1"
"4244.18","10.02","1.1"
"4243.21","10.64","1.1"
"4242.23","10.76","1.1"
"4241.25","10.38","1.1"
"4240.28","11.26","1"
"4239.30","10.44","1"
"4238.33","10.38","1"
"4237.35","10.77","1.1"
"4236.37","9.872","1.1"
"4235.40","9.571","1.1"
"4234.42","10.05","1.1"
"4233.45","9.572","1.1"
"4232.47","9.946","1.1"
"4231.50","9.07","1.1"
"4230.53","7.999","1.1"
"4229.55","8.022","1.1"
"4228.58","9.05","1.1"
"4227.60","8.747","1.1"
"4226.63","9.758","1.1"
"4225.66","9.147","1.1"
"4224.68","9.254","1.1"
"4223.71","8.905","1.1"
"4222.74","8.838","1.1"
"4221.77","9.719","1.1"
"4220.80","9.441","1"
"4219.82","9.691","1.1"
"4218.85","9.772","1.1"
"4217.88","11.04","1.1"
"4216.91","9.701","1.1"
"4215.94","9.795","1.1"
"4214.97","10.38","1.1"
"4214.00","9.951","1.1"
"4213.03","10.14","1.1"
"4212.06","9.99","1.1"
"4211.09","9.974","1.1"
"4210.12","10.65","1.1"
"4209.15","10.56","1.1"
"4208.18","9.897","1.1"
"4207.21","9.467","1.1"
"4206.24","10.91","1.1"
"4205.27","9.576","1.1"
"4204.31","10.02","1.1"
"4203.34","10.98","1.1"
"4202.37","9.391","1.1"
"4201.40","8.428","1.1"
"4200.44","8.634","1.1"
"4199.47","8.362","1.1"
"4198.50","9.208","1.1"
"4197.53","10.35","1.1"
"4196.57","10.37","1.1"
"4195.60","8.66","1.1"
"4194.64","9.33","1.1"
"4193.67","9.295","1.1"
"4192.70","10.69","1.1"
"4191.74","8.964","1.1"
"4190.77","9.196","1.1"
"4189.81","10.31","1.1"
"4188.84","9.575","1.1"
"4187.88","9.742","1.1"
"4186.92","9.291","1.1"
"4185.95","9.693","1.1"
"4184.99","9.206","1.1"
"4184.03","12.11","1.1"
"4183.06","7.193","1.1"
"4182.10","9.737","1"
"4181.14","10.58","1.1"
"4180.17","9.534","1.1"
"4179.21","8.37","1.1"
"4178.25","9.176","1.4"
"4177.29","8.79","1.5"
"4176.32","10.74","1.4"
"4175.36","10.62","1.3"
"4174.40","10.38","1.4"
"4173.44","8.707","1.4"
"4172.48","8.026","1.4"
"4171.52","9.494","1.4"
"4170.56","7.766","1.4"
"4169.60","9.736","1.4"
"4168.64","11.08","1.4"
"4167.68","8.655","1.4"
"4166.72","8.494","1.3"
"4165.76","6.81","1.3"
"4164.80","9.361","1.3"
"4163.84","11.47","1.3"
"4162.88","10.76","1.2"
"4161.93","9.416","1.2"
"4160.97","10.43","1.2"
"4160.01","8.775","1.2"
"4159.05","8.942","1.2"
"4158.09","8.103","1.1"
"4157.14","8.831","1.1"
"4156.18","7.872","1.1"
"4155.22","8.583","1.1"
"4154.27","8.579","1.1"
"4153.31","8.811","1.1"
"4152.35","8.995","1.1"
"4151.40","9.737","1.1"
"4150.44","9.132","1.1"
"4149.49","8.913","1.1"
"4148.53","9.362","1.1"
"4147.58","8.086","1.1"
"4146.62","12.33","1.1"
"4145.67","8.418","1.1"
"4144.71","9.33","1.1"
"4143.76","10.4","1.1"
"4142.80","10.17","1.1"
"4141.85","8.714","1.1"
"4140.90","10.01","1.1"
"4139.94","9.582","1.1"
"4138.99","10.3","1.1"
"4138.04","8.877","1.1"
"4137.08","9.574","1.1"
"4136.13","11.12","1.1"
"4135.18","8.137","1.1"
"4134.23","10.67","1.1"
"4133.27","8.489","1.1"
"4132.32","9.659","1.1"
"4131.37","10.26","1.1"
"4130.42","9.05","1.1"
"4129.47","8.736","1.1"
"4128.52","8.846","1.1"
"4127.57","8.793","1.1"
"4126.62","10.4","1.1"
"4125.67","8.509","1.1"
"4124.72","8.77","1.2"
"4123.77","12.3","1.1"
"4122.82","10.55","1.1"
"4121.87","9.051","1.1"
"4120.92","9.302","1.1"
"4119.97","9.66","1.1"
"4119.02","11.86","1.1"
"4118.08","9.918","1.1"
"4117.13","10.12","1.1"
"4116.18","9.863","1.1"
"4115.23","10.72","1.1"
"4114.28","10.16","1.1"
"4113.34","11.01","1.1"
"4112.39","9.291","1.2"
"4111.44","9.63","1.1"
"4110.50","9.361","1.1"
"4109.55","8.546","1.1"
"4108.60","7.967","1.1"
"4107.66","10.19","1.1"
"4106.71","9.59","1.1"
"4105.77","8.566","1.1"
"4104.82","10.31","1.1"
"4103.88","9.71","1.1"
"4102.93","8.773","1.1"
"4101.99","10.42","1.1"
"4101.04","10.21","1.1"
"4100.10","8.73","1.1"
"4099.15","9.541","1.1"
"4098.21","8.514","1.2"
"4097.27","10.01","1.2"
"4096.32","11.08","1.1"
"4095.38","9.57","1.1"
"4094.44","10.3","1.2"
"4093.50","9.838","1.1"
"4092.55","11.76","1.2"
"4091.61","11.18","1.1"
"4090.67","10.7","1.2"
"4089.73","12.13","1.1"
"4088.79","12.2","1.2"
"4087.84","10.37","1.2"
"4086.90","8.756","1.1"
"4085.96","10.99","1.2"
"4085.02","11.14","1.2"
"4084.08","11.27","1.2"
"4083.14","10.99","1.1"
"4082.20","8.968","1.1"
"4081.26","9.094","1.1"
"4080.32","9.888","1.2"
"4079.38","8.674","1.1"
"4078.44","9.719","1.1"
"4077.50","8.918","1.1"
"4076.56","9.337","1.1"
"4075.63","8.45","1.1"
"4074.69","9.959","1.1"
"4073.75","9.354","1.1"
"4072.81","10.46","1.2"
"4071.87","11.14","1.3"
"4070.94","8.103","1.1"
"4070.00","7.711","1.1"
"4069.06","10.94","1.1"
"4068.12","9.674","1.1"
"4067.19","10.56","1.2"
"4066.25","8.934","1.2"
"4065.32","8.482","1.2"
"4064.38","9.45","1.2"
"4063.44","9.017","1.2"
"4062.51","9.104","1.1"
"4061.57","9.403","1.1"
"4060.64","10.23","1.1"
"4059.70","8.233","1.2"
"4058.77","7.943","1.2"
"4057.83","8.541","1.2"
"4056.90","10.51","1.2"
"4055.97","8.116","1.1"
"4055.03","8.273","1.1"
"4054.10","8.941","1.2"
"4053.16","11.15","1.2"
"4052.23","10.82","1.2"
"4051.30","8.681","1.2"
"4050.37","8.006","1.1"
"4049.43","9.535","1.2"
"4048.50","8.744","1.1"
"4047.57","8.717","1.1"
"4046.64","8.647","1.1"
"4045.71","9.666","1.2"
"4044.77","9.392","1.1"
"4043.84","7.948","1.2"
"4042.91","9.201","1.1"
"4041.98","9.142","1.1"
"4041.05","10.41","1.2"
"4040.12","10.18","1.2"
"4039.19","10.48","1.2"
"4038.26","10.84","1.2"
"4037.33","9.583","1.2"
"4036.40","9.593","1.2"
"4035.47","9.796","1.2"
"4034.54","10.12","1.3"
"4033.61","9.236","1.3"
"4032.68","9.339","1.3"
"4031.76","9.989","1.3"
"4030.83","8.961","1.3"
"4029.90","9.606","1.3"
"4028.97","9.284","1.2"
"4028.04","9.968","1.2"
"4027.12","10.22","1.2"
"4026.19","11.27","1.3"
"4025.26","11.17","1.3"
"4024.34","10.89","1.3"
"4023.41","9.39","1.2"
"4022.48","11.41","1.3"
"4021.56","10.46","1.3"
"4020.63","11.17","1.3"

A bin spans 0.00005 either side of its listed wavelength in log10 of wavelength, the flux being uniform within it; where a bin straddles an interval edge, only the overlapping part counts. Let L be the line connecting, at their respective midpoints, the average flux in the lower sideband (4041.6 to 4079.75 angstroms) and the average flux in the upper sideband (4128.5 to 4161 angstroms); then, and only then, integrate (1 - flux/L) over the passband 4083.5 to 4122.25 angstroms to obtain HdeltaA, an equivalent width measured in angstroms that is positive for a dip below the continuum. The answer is -3.4 angstroms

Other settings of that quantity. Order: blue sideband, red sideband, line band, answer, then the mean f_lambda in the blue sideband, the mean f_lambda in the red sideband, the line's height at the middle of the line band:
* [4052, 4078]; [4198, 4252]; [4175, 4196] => 0.22 angstroms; 9.34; 9.8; 9.68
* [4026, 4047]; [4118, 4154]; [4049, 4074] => 0.89 angstroms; 9.67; 9.59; 9.65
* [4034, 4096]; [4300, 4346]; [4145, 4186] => 2.63 angstroms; 9.67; 10.3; 9.93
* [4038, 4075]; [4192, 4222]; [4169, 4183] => 0.53 angstroms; 9.35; 9.81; 9.72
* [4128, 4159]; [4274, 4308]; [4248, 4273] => -1.87 angstroms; 9.3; 9.6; 9.54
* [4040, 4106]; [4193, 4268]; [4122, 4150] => 0.47 angstroms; 9.63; 9.95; 9.76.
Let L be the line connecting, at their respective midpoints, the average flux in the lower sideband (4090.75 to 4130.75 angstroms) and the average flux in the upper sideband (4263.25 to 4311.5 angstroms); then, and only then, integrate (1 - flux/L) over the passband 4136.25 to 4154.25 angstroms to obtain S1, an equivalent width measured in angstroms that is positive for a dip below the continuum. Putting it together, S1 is 0.5 angstroms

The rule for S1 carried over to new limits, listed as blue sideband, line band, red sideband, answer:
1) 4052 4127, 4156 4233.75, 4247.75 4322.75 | 3.14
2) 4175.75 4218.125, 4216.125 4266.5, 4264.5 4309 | -1.81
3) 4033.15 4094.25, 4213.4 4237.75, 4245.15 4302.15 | 1.07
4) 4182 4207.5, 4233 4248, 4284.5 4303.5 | -1.35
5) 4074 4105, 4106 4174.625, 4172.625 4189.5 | 2.33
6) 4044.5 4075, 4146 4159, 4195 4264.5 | 0.86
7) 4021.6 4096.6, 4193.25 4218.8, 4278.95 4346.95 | 0.53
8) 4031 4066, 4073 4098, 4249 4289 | -1.83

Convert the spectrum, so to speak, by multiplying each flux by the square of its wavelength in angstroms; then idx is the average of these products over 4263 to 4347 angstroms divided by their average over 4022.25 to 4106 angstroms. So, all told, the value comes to 1.2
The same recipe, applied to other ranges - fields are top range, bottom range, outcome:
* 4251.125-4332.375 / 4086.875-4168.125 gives 1.14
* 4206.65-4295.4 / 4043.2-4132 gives 1.12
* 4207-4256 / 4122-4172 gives 1.10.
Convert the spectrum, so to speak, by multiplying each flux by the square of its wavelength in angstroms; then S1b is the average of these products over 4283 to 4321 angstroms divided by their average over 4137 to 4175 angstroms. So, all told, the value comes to 1.12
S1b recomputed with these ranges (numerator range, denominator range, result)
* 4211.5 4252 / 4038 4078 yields 1.15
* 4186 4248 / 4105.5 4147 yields 1.05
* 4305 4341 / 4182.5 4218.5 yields 1.16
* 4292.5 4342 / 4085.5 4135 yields 1.15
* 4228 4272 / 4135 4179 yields 1.13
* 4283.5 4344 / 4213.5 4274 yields 1.05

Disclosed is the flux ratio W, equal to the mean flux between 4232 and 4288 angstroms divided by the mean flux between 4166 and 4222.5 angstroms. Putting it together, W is 1.06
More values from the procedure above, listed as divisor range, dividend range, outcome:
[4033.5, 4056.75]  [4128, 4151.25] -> 1.01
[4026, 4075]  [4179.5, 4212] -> 1.03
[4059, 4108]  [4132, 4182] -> 0.95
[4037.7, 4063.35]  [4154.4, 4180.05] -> 0.99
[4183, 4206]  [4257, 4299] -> 1.05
